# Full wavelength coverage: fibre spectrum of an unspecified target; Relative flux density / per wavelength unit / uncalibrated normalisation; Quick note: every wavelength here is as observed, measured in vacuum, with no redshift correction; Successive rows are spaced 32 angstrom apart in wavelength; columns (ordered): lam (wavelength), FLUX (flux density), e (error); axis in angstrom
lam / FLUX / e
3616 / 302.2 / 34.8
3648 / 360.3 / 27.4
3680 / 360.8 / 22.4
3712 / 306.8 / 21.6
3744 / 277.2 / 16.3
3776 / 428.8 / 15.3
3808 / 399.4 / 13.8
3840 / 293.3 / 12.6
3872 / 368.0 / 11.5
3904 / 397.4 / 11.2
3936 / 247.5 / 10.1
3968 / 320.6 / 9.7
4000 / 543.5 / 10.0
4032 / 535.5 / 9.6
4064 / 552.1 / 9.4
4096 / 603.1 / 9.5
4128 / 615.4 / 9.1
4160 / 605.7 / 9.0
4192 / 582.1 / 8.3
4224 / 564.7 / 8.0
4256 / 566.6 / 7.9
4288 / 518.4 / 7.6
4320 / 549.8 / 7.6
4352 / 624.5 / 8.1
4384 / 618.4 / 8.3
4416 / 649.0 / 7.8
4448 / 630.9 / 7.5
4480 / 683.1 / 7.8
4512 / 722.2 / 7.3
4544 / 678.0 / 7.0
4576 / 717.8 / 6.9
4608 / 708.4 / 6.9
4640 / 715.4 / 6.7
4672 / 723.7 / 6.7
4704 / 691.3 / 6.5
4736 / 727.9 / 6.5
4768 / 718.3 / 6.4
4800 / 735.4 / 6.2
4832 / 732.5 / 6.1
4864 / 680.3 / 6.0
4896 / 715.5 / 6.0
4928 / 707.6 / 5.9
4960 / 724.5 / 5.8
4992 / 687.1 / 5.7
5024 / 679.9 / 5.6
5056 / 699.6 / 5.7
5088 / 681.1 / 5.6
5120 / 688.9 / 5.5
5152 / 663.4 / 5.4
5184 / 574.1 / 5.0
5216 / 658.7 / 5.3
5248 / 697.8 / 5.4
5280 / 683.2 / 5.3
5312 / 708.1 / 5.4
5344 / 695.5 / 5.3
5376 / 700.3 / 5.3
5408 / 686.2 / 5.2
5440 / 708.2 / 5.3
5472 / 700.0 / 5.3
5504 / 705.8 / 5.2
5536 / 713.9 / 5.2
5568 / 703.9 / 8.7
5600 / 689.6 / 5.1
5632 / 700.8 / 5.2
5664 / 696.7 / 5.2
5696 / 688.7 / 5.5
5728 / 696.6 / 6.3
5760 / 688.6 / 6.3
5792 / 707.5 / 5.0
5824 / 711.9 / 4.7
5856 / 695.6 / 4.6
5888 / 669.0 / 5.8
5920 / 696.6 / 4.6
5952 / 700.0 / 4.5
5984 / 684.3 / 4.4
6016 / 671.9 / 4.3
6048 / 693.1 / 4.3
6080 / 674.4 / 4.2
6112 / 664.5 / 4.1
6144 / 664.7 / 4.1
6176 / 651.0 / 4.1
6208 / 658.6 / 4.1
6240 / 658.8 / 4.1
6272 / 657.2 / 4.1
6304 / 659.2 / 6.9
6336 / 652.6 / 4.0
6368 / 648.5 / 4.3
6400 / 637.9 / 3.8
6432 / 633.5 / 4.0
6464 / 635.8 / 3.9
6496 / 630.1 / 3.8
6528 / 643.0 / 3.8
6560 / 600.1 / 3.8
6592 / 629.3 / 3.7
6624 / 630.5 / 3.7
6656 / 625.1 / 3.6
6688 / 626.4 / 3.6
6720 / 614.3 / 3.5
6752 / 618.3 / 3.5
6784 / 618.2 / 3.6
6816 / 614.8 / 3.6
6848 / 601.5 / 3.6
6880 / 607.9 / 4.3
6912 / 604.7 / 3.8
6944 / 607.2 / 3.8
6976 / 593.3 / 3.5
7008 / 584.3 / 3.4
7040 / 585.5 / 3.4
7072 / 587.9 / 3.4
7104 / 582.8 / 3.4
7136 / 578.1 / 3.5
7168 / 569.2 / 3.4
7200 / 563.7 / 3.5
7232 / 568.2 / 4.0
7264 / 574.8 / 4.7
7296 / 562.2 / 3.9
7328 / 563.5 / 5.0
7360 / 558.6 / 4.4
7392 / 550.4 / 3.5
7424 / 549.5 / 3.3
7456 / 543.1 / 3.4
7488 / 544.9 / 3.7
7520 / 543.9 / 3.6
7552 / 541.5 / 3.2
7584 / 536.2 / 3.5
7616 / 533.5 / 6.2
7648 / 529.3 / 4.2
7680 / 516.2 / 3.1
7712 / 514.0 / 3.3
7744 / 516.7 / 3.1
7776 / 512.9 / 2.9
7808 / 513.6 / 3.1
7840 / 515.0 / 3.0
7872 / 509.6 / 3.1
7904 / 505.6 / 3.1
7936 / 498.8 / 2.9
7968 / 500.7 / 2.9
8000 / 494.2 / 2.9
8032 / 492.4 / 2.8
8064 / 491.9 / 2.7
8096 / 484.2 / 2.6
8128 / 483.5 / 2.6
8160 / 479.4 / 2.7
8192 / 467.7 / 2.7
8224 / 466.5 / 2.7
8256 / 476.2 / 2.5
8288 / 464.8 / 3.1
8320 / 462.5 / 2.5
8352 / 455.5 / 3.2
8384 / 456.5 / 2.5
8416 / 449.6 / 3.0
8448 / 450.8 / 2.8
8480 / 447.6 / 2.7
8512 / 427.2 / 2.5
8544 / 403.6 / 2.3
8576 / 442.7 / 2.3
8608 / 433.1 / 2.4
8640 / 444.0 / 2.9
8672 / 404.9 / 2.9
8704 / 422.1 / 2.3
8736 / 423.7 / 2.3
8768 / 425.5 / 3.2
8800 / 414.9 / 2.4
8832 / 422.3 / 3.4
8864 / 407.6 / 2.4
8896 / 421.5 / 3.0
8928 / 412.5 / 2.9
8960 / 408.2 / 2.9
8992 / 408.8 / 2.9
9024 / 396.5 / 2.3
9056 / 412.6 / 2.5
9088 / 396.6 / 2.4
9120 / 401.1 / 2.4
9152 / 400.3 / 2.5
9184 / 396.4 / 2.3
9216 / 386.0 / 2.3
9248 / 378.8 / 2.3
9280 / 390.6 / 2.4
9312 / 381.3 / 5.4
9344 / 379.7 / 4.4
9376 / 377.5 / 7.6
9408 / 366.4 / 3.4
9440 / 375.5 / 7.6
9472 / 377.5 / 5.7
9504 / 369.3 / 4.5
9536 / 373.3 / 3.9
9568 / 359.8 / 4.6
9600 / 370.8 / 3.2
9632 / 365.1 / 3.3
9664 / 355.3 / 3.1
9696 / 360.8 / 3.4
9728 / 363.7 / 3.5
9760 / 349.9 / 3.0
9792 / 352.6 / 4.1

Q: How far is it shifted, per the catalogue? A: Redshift 0.000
